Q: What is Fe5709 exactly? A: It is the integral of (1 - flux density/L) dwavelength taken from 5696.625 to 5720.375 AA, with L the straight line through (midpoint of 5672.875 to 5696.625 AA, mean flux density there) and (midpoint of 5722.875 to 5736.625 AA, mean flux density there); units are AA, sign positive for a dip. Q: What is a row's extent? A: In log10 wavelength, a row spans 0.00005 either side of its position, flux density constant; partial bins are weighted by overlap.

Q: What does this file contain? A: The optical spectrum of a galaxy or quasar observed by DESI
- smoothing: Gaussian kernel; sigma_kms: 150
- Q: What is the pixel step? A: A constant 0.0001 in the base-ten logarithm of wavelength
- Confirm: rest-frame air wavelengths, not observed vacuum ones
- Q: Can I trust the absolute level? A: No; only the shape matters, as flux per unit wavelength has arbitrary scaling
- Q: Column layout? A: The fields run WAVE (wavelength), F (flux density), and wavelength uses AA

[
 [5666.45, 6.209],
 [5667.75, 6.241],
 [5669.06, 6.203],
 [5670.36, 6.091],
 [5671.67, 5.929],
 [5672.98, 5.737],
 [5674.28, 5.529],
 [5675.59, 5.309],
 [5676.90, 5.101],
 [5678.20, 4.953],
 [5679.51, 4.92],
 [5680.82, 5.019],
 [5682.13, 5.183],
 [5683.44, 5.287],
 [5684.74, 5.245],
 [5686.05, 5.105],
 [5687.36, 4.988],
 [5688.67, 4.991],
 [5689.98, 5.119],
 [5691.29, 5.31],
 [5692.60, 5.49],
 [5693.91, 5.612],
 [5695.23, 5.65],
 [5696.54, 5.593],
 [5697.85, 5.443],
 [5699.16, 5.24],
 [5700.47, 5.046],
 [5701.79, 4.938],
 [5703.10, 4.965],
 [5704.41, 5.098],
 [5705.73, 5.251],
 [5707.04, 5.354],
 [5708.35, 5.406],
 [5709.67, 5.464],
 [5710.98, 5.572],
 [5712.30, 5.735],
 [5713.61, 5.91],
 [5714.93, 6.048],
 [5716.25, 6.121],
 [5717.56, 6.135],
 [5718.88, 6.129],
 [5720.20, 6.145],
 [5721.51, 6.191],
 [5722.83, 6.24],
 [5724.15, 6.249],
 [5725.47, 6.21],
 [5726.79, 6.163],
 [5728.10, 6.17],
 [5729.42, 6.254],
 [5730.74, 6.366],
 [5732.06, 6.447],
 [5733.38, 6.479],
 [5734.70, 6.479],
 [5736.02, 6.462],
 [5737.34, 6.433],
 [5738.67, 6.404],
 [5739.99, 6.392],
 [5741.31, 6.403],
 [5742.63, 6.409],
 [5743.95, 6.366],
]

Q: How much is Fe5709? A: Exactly 1.14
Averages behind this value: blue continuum 5.25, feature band 5.54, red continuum 6.32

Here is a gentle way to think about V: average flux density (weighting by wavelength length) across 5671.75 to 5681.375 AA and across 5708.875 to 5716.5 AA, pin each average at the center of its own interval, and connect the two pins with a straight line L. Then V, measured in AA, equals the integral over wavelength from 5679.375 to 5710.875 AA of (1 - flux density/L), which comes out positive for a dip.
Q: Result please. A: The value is 1.6 AA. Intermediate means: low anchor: 5.27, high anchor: 5.78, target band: 5.25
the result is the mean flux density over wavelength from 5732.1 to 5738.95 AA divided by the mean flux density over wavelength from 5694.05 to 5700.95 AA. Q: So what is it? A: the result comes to 1.19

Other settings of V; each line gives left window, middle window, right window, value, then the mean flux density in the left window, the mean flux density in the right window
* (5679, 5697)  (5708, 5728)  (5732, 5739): 0.04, 5.25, 6.45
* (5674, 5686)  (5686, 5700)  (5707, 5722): 0.26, 5.16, 5.87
